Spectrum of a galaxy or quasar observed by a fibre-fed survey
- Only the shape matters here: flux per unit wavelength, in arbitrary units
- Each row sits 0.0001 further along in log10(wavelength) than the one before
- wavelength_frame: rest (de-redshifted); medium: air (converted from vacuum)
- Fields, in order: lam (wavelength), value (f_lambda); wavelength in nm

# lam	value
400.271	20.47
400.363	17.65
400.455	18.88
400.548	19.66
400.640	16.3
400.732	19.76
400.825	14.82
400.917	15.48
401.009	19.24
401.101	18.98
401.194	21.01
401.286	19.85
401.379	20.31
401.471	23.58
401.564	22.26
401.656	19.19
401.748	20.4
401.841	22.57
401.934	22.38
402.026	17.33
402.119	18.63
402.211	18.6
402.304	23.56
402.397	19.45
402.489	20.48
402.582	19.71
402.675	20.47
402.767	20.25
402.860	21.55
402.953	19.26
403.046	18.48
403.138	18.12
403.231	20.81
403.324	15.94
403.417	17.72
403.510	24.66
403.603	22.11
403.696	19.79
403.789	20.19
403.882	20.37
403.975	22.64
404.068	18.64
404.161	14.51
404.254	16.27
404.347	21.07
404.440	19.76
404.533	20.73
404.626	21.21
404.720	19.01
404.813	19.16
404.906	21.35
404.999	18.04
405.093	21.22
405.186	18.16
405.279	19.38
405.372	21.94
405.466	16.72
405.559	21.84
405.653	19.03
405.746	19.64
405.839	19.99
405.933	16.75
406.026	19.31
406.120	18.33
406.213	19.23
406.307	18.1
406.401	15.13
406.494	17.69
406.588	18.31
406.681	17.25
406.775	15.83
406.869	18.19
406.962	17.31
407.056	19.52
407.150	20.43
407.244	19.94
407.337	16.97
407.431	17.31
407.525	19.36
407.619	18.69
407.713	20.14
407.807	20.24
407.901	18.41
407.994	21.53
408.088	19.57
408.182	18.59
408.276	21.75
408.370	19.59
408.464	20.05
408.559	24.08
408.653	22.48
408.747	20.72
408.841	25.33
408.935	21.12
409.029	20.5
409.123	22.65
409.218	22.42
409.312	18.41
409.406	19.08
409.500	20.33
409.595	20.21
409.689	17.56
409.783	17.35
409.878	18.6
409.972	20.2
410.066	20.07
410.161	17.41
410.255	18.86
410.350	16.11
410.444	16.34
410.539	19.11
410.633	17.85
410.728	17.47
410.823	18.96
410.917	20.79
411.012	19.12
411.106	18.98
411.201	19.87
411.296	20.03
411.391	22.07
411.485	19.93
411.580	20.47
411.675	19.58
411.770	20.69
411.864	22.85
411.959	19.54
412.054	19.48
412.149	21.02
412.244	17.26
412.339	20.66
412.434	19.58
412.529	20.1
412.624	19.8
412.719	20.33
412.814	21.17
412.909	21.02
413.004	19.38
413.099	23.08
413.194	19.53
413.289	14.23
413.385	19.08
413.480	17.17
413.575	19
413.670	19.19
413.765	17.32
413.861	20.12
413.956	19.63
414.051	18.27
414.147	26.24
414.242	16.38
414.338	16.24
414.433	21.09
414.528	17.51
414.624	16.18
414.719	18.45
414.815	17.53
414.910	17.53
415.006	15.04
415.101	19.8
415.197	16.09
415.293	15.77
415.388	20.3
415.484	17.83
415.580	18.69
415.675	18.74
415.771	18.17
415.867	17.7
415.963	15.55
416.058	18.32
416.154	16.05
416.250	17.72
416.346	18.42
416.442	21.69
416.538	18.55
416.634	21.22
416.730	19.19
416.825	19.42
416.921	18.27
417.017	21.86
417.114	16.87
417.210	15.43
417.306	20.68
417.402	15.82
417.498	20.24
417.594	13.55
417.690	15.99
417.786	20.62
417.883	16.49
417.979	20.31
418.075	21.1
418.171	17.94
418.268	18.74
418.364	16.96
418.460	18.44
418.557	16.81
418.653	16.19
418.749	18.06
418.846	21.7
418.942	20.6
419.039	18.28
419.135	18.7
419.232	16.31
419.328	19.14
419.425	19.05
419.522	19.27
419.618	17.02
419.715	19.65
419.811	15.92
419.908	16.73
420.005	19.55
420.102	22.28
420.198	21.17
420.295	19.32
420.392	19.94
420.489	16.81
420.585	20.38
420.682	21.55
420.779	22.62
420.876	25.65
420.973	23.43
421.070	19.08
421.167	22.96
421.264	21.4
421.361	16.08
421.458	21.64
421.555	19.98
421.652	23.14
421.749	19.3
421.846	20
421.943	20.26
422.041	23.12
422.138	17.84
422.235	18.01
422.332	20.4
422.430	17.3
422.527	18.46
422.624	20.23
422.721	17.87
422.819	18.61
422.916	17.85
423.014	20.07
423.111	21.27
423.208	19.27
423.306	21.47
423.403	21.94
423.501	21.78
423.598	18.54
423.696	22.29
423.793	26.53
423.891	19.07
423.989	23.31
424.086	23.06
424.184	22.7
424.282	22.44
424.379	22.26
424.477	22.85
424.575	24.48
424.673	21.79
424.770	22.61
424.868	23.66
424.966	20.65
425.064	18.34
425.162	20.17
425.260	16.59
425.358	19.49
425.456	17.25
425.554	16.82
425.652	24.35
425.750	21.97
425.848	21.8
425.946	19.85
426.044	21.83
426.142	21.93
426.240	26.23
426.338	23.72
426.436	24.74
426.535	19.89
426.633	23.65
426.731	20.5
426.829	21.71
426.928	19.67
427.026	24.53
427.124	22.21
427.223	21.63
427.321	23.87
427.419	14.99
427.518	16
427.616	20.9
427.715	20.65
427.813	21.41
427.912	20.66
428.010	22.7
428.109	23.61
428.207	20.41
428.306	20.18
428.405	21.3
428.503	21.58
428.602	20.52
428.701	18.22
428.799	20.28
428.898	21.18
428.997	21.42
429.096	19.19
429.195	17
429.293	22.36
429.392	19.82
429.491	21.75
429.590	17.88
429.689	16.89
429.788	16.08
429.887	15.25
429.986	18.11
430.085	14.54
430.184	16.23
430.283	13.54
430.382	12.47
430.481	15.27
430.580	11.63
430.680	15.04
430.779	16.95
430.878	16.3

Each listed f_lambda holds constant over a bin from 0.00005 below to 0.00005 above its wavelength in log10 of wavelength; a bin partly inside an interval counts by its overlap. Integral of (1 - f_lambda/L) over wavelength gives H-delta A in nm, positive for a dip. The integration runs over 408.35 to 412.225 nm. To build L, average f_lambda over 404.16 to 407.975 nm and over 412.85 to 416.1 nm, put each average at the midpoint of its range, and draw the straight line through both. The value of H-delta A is -0.26 nm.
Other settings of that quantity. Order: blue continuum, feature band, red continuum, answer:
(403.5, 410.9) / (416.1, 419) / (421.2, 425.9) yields 0.24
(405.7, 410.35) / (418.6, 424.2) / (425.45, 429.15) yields 0.16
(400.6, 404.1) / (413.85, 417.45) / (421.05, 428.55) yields 0.38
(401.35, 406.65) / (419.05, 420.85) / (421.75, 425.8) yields 0.11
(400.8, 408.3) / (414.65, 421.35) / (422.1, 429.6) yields 0.52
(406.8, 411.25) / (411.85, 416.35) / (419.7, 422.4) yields 0.26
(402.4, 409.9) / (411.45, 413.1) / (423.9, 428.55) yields -0.01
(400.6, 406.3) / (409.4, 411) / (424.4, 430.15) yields 0.10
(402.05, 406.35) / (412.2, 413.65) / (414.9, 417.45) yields -0.07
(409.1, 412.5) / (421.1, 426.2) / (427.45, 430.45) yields -0.42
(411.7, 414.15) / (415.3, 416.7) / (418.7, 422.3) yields 0.10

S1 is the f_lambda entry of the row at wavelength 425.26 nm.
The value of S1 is 16.59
